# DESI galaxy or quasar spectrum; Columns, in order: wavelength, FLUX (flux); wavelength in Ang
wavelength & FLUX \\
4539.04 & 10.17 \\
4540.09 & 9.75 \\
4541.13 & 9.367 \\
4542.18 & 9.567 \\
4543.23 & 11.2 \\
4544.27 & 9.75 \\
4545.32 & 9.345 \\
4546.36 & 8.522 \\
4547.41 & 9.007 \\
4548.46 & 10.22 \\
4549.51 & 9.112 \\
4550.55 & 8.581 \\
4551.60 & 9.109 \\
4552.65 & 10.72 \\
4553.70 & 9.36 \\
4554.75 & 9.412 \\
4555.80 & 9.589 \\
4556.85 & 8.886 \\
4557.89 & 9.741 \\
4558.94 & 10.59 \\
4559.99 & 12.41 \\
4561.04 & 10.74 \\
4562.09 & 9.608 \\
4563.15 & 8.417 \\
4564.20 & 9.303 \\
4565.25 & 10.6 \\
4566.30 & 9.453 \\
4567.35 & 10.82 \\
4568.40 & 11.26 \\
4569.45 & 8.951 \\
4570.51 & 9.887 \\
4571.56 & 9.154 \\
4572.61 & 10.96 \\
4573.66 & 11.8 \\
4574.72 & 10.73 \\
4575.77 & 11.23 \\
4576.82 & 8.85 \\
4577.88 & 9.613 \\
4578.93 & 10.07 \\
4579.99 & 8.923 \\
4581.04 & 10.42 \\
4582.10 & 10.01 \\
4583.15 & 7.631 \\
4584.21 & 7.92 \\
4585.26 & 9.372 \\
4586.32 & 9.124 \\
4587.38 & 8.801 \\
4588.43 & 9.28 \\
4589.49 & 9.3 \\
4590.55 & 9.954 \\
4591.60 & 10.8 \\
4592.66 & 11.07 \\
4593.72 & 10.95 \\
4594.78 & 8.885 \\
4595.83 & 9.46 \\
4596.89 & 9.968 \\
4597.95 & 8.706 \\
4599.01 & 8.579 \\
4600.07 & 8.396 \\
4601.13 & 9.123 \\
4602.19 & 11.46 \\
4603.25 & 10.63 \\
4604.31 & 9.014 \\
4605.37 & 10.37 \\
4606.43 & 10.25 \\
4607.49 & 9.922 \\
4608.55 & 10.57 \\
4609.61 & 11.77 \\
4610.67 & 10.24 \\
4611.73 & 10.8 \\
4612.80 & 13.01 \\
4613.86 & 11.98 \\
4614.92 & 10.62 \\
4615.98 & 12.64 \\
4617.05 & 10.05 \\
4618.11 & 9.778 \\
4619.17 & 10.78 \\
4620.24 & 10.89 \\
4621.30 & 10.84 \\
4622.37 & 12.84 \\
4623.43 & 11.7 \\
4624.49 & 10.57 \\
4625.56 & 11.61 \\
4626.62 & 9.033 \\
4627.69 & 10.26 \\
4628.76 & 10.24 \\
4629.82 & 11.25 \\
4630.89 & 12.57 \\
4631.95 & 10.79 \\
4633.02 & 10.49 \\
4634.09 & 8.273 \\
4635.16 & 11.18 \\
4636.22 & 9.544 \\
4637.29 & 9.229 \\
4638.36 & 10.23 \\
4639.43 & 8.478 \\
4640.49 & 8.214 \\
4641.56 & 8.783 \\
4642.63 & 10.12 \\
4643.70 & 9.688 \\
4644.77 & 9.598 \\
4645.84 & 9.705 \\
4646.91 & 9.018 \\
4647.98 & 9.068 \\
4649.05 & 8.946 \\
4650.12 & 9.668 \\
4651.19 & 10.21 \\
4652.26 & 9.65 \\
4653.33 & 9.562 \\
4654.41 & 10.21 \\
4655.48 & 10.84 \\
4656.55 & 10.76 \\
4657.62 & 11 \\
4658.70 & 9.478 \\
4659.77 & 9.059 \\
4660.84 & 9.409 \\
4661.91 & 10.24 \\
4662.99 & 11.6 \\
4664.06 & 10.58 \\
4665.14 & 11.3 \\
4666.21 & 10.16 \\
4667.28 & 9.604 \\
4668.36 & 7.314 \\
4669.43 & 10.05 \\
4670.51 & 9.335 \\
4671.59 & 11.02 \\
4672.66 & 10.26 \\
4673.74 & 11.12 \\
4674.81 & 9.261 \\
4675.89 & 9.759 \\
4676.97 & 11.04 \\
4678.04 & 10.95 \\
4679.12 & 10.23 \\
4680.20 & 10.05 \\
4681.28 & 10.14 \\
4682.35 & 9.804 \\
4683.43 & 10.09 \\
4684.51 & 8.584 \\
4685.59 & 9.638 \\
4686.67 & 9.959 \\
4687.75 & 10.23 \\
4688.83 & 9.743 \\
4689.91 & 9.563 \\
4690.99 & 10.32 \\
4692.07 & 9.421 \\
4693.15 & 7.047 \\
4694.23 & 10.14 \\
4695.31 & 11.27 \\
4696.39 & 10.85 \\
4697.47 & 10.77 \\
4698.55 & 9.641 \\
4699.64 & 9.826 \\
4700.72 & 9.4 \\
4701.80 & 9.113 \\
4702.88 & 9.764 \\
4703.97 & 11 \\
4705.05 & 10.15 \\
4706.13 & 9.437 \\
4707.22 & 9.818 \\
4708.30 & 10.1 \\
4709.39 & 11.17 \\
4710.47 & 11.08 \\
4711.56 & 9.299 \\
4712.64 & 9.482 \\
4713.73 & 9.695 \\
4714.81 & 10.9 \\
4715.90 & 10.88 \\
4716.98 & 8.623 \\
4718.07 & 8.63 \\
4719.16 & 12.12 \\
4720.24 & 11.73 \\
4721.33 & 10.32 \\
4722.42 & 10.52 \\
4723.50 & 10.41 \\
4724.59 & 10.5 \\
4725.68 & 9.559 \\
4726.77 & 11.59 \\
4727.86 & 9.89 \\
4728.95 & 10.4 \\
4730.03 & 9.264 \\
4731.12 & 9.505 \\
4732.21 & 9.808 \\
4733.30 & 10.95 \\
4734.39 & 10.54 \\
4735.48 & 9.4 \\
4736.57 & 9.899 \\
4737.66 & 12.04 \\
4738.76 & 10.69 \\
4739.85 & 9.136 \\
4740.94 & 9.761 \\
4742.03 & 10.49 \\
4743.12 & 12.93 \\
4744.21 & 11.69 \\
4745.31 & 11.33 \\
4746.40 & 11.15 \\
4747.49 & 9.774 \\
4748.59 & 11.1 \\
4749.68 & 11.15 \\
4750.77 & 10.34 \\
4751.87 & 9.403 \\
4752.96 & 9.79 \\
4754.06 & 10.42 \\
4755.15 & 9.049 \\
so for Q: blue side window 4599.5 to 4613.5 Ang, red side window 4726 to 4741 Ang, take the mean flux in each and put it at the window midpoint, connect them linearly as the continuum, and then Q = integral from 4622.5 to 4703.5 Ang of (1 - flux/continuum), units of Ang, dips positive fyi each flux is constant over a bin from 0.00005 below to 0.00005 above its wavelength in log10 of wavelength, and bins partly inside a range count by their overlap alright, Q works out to 2.78 Ang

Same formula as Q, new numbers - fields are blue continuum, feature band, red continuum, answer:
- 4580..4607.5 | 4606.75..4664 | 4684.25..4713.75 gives -3.7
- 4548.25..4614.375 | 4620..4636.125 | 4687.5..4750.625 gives -1.2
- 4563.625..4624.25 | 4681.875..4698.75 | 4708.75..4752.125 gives 0.9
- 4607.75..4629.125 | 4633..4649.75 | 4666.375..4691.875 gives 1.9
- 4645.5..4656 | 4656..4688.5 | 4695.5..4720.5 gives -0.7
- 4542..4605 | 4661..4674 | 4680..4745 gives -0.2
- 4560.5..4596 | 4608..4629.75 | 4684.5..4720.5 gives -2.5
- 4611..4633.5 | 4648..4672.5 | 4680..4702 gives 0.9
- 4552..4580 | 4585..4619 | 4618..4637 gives 0.9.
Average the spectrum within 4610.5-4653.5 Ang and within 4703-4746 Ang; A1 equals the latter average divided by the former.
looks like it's 1.0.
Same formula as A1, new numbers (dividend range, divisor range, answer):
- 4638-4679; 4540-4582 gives 1.00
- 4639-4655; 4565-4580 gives 0.92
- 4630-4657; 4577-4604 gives 1.03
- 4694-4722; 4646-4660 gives 1.04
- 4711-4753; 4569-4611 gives 1.06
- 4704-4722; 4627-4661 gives 1.04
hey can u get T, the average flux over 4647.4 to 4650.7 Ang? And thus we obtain 9.24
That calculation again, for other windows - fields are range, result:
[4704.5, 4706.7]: 9.8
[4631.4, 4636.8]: 10.1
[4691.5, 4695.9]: 9.5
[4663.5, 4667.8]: 10.4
